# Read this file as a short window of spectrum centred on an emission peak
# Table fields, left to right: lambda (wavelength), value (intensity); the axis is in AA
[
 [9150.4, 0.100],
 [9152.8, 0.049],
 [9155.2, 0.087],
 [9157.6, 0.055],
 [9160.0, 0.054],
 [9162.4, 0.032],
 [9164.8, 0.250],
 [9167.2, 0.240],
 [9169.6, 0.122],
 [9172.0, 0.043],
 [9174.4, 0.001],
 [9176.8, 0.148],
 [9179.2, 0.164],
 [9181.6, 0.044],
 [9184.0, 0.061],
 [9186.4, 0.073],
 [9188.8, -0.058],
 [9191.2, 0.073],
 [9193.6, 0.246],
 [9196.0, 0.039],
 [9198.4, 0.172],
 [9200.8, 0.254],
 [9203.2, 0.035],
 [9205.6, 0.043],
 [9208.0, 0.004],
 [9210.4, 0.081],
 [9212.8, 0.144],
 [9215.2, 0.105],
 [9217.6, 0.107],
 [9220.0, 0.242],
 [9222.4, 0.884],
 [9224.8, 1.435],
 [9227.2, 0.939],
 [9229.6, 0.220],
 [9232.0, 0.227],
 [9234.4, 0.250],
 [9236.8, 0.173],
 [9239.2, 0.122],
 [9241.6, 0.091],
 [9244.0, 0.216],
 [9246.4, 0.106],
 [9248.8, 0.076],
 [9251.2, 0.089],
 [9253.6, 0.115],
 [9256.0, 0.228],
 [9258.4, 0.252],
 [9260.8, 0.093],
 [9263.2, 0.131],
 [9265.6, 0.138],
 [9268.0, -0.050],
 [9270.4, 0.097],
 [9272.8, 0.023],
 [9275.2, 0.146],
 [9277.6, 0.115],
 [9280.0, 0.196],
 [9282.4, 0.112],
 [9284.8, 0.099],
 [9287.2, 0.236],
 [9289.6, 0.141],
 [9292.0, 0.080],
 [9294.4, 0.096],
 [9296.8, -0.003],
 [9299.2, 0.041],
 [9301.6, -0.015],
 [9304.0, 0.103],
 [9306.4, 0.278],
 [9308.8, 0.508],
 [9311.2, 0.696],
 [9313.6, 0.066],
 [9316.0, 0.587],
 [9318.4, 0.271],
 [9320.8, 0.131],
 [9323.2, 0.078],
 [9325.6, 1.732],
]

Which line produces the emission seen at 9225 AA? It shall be [O III] 5007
